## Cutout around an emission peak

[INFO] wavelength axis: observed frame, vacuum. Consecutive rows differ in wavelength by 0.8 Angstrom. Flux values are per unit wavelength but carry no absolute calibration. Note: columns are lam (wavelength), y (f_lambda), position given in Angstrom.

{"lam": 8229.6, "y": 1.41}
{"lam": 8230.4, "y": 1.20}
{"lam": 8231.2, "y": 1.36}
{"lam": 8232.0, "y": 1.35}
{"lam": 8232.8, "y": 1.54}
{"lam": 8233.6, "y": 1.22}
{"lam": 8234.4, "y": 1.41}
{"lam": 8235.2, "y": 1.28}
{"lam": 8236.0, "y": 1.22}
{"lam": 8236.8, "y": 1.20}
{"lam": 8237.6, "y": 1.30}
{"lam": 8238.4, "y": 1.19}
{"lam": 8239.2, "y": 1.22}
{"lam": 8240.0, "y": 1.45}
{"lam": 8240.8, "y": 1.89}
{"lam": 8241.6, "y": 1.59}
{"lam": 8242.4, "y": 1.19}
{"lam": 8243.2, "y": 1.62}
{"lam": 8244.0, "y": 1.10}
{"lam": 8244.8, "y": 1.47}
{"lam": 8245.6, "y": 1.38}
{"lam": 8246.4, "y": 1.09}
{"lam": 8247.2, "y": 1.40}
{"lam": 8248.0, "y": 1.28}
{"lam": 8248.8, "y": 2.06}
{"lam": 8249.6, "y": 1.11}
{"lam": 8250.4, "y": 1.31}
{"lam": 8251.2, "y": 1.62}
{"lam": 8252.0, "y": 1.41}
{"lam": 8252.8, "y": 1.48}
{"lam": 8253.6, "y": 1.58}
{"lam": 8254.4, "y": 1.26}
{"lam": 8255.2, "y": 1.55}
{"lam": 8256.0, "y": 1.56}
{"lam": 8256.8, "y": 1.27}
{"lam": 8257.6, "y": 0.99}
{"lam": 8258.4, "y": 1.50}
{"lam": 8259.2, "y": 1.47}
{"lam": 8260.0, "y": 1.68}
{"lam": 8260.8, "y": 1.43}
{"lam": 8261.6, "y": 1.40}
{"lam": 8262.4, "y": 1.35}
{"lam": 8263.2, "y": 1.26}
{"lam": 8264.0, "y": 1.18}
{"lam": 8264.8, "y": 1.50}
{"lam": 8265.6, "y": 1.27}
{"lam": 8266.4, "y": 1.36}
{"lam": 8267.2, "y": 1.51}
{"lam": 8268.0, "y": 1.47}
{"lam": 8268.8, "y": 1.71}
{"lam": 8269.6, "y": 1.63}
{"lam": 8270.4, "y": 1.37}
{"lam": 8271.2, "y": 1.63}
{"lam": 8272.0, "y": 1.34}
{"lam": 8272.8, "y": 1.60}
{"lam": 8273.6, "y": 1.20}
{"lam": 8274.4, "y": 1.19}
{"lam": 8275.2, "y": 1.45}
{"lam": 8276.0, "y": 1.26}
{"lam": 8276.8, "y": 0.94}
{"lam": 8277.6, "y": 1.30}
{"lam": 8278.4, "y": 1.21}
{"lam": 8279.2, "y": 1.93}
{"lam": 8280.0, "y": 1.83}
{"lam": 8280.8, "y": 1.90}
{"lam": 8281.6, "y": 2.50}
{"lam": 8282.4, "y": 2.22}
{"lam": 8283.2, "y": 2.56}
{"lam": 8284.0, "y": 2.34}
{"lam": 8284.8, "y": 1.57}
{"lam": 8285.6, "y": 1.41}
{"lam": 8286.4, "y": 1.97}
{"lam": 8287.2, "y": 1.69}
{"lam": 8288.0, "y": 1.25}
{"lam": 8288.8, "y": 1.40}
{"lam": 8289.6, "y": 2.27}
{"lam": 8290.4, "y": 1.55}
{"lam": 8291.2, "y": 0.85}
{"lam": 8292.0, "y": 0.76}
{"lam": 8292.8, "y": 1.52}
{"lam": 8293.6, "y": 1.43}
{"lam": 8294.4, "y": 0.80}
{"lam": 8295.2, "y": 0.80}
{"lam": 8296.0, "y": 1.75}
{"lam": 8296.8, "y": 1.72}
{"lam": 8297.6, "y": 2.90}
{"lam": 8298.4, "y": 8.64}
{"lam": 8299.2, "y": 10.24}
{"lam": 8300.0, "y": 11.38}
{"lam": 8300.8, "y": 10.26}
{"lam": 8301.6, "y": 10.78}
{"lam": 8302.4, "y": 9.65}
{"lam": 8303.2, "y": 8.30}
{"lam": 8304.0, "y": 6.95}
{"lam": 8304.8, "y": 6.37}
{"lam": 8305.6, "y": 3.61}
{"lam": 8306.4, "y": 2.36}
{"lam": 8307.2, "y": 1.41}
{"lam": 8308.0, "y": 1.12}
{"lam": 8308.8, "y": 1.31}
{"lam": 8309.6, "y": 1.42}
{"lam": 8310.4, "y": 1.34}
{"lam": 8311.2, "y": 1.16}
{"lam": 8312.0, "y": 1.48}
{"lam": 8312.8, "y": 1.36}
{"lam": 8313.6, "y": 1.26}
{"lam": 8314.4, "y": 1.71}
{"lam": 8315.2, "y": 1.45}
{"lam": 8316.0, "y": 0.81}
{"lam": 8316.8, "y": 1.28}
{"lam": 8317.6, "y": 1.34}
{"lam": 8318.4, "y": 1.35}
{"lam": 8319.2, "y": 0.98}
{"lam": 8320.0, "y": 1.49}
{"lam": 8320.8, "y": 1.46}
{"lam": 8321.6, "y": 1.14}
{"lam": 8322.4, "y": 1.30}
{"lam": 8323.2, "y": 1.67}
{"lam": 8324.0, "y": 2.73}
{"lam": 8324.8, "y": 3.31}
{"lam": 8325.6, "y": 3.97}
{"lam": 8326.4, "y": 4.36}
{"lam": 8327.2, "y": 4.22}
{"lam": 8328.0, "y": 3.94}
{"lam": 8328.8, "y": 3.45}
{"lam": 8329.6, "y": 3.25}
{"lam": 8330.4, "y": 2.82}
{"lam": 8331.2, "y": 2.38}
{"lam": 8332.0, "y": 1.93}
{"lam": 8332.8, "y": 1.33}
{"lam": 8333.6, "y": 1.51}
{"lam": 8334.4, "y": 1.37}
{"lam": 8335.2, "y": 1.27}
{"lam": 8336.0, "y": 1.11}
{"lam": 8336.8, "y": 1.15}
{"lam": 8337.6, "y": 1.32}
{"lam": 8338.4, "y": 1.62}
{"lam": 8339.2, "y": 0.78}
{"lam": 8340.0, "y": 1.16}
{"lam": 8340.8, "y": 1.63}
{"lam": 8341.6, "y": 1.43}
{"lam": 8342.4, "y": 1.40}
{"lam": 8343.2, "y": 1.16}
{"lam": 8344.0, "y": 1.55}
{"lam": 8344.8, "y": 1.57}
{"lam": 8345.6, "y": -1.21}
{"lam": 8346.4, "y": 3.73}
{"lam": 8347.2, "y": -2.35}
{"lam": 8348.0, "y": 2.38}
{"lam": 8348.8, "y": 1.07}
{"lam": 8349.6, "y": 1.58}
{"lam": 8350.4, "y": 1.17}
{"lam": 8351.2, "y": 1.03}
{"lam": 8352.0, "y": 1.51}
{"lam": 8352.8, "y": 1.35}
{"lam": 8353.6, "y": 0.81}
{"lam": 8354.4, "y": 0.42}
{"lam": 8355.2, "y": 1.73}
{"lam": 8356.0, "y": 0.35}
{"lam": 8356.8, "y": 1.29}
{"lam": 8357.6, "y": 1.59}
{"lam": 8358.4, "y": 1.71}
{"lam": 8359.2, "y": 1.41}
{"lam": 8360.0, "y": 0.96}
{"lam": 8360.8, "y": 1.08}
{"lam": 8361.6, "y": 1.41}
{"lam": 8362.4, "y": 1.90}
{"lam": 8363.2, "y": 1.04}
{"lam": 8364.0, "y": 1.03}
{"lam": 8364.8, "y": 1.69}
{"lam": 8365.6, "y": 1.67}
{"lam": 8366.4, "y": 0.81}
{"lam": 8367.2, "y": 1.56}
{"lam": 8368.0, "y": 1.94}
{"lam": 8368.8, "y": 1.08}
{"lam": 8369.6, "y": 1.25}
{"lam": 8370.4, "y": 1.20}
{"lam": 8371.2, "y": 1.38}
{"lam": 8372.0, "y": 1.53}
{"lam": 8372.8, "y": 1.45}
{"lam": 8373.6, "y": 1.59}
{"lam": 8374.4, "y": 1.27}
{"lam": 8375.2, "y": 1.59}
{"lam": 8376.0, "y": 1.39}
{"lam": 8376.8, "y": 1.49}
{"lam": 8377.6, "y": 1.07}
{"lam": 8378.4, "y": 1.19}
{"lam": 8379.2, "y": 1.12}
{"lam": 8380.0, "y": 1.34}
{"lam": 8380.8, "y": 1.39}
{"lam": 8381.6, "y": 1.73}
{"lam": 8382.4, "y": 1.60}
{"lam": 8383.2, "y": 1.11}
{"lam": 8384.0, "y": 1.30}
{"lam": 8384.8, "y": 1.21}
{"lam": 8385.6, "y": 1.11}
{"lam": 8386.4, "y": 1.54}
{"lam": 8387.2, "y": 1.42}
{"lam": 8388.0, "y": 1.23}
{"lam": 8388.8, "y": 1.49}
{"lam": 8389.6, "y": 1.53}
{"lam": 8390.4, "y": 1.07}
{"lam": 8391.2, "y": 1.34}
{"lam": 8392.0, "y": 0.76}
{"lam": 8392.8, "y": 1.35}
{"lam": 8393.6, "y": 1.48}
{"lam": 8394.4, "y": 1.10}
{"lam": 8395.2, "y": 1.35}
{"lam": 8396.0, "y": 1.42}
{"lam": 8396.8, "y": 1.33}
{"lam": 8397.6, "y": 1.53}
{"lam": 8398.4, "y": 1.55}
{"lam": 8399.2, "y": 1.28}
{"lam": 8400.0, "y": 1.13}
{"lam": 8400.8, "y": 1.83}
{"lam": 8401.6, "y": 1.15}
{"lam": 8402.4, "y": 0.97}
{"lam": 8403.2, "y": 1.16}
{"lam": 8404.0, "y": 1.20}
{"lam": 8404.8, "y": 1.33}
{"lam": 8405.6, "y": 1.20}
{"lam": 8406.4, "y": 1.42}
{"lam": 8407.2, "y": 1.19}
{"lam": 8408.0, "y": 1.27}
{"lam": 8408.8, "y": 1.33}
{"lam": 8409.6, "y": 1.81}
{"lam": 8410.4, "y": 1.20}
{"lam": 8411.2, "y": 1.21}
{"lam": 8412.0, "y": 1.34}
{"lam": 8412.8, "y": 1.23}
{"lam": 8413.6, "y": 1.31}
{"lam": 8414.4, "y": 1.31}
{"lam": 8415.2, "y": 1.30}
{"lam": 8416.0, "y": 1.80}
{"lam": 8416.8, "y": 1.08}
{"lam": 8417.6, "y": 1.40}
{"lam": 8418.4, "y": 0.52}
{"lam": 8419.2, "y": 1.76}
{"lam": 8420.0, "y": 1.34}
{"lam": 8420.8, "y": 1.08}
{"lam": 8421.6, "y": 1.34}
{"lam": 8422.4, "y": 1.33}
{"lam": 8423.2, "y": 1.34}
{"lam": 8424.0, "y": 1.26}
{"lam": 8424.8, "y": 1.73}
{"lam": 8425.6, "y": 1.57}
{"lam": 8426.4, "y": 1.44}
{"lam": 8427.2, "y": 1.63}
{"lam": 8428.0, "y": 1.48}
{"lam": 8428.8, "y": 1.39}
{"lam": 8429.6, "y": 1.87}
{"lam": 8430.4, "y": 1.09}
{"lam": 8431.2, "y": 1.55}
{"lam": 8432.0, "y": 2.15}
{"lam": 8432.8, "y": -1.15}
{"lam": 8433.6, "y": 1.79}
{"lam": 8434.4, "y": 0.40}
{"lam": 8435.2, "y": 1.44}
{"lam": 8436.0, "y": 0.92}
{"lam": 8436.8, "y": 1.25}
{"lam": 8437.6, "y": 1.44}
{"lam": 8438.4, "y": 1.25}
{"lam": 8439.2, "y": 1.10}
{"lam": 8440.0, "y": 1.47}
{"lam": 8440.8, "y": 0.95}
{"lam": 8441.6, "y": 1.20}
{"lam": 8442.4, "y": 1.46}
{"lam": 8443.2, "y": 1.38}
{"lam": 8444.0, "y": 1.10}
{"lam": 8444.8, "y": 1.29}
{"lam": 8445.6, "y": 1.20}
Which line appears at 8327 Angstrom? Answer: [N II] 6583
